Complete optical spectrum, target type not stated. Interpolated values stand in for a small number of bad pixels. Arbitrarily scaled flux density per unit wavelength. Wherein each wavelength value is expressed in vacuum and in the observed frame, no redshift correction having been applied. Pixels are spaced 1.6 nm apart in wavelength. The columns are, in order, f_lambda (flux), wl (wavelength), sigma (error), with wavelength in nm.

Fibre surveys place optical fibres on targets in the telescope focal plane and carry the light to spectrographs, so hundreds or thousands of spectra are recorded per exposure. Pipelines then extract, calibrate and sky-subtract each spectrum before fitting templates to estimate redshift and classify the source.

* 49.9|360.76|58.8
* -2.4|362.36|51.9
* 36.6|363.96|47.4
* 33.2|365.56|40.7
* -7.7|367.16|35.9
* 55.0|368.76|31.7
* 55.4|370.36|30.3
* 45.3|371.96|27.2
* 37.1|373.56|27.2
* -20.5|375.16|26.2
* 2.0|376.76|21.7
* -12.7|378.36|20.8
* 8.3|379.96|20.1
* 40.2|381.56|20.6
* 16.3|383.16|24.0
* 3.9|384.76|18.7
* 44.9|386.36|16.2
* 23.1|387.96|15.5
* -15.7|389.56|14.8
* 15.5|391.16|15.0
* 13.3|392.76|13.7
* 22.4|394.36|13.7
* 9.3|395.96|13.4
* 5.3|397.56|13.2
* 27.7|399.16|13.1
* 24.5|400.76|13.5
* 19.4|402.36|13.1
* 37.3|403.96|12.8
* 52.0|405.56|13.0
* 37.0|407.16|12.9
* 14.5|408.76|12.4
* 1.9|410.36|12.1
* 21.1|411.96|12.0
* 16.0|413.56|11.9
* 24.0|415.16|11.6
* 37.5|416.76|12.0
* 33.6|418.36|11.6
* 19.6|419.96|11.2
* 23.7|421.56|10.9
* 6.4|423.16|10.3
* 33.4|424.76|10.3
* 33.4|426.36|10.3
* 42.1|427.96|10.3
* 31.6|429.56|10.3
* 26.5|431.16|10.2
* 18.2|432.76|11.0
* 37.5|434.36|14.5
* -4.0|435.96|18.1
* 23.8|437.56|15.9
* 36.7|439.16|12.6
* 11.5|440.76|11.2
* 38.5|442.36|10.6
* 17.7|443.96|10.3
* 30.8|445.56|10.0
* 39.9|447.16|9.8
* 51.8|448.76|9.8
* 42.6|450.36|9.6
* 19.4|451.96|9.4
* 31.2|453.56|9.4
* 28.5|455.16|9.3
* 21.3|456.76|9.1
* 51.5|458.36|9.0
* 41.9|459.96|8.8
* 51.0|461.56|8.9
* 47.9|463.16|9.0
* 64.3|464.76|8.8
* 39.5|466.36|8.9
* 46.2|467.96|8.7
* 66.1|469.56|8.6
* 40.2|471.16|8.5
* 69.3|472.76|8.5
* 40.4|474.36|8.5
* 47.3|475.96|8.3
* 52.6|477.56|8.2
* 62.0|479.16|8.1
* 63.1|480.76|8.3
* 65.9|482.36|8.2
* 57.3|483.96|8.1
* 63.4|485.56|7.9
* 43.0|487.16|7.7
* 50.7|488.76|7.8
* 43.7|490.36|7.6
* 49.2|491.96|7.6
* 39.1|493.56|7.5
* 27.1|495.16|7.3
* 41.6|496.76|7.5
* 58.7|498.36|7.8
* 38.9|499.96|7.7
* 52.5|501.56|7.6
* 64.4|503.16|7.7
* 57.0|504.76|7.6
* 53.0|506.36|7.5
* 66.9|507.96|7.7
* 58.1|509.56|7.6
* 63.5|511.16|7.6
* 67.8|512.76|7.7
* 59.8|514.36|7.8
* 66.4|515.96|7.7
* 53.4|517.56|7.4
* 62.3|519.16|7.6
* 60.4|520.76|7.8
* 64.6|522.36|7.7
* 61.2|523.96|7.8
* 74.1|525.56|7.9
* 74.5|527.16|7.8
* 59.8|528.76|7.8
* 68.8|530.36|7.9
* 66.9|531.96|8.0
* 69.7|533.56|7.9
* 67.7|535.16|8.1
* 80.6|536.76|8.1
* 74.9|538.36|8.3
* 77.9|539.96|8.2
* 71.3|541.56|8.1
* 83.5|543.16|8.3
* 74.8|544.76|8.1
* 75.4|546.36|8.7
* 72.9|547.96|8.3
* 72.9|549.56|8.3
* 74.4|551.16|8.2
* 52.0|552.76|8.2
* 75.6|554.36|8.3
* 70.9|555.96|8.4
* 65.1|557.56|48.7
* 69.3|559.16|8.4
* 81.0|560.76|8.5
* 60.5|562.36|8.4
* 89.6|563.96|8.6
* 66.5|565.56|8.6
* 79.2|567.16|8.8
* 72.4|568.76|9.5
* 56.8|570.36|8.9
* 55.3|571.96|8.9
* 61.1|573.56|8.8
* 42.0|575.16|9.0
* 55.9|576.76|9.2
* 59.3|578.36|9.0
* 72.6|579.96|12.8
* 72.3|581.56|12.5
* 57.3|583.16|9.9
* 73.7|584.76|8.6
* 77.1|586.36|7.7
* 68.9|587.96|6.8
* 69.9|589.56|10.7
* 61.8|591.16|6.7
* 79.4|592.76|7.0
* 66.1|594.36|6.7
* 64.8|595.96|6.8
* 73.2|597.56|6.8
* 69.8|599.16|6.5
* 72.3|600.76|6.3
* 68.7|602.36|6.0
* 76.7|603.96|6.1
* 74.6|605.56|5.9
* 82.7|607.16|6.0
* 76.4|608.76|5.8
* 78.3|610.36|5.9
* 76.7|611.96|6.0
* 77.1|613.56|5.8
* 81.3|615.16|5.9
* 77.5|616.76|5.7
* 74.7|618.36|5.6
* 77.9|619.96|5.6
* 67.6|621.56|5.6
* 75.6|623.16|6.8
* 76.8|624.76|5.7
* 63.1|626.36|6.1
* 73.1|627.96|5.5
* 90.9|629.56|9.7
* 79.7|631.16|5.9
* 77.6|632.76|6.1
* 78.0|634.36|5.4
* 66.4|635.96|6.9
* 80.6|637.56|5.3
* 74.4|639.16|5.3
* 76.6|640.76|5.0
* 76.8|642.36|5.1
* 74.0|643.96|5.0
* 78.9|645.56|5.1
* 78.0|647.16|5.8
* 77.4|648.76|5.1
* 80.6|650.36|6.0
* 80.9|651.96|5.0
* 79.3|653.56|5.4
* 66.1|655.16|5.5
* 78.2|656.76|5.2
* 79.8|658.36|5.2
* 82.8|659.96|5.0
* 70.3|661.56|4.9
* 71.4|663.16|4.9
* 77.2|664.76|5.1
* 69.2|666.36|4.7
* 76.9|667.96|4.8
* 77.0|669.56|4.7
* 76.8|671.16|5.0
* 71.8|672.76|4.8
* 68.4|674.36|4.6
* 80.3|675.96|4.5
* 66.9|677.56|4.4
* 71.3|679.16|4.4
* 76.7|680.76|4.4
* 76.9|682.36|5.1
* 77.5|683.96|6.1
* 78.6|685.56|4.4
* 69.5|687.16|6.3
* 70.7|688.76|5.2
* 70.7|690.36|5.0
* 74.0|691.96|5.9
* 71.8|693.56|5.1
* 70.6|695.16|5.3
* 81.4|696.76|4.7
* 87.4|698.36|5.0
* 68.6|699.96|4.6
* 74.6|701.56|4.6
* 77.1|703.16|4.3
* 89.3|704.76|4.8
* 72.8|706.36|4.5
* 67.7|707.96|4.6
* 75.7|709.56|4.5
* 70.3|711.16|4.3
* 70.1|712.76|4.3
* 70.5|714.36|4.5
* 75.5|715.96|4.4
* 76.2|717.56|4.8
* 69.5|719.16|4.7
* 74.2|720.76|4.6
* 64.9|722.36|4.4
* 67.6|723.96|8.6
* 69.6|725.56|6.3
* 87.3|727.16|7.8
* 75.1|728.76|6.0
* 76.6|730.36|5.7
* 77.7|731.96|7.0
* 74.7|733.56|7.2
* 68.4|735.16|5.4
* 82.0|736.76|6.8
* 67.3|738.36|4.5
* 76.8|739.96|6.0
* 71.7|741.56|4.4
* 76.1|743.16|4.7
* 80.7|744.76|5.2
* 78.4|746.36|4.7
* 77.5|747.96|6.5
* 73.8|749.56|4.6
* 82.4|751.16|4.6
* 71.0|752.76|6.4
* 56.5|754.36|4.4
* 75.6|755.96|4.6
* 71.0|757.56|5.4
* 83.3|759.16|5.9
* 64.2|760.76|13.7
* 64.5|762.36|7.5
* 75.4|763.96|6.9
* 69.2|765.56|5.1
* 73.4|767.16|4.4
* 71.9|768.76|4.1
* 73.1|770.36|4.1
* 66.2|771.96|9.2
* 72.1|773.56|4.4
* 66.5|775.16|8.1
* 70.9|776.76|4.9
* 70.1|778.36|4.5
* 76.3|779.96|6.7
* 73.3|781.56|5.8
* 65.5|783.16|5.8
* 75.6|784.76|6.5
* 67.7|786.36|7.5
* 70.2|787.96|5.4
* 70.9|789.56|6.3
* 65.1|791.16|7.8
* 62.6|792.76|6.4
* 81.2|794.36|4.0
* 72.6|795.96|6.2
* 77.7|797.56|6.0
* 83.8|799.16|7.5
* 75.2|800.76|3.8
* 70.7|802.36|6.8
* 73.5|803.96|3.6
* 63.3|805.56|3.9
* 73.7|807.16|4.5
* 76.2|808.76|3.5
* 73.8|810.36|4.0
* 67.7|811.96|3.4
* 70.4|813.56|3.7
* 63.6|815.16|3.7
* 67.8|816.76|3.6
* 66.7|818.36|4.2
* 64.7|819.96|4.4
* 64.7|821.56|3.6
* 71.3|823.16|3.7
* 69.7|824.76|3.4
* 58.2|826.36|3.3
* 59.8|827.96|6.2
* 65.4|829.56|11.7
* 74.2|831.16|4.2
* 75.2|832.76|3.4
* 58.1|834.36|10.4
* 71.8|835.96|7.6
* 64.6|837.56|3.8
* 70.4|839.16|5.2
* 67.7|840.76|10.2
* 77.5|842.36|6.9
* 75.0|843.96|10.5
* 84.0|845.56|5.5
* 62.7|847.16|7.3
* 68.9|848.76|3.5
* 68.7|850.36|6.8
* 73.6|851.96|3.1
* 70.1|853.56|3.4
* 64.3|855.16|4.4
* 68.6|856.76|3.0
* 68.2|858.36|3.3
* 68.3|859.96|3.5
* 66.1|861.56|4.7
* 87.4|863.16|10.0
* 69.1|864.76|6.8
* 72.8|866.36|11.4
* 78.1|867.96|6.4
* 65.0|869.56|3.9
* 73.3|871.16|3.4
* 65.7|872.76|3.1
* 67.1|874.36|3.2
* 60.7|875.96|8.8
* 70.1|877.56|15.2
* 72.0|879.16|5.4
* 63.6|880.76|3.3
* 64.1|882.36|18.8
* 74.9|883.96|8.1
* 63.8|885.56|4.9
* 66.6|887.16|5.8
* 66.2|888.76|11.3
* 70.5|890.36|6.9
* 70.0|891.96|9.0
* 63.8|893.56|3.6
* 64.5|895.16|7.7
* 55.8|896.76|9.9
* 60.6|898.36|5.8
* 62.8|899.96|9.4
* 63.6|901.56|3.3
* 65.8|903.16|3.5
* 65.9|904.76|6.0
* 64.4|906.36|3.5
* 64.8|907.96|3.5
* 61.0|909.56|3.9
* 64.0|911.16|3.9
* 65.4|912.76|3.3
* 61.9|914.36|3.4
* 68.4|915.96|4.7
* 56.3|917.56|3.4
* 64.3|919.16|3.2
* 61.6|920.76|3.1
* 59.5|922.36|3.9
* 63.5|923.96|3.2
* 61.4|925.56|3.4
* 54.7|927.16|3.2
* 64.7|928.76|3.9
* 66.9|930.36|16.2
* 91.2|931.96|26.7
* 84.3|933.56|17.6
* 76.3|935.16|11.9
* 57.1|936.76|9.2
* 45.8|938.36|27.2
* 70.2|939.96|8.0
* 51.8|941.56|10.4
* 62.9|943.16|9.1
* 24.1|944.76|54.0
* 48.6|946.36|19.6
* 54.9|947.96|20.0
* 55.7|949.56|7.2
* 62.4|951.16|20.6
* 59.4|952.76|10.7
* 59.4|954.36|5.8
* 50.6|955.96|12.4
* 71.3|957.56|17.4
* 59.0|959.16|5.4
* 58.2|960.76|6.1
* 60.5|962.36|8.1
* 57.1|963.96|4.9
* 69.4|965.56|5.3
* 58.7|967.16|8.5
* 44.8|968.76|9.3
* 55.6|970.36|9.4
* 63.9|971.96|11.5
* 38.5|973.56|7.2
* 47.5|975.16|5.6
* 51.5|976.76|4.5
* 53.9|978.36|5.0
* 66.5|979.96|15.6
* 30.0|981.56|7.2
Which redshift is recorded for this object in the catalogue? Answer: 0.15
